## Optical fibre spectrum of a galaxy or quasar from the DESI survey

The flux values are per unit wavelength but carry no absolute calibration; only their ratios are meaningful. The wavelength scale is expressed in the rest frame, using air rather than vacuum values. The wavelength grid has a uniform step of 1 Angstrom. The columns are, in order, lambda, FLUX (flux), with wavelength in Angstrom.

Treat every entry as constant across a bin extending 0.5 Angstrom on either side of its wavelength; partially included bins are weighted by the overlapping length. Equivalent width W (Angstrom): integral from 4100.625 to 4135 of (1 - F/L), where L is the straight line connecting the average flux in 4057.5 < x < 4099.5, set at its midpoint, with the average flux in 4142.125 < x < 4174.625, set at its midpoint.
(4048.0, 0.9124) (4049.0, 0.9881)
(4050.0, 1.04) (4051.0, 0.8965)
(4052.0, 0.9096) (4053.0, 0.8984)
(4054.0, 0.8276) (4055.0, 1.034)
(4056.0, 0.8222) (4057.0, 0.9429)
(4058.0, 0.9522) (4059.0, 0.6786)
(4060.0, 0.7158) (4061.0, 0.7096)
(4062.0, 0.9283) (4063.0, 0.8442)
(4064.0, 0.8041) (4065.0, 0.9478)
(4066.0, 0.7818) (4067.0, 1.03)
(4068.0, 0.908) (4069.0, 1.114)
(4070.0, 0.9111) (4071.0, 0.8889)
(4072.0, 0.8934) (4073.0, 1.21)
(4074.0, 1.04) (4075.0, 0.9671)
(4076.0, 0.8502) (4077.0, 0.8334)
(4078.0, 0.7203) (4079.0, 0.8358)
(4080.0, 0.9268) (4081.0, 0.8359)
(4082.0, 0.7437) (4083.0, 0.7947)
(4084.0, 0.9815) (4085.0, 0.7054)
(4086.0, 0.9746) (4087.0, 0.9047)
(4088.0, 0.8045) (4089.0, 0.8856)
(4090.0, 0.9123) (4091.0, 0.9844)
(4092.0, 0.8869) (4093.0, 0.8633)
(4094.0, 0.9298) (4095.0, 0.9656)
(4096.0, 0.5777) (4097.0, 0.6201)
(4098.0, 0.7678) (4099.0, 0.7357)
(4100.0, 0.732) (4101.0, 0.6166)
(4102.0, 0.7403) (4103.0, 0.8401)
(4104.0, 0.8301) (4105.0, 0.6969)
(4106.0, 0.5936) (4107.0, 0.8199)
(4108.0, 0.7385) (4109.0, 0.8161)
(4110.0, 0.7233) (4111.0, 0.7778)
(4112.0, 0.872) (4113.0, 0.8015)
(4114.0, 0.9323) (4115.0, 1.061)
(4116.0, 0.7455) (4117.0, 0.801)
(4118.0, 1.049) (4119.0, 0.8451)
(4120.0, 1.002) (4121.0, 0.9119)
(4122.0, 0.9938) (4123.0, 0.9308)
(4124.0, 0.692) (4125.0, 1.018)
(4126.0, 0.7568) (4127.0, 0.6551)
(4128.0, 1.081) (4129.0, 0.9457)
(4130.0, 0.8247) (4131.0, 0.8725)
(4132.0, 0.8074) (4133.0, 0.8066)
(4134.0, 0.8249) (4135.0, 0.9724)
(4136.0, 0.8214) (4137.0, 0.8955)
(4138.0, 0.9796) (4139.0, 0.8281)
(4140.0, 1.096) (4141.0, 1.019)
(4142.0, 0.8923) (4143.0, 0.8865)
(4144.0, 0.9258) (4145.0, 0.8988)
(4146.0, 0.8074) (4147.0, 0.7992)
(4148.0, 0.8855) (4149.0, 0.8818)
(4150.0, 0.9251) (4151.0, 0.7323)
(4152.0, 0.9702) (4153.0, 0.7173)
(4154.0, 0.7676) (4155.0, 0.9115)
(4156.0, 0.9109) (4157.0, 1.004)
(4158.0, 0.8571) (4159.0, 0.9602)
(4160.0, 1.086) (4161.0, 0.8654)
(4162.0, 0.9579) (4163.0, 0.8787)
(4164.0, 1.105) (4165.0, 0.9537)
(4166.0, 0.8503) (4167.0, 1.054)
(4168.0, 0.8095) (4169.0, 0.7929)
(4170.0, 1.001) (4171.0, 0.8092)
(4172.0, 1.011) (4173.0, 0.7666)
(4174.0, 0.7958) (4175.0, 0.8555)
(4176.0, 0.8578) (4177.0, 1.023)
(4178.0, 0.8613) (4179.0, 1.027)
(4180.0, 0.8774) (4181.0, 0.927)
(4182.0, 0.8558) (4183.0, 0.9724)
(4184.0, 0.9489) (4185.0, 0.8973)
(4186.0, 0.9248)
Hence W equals 1.6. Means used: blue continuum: 0.866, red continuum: 0.893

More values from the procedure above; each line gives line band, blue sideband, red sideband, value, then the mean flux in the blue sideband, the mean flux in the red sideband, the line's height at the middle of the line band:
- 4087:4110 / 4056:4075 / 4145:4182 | 2.9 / 0.905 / 0.897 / 0.902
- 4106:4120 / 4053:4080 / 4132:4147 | 0.8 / 0.893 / 0.897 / 0.896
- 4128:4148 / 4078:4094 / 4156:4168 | 0.7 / 0.867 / 0.953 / 0.926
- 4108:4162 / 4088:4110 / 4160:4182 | -2.2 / 0.787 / 0.911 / 0.849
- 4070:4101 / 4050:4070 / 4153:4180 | 1.2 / 0.886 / 0.91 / 0.892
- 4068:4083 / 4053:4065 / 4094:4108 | -1.9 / 0.849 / 0.741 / 0.806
